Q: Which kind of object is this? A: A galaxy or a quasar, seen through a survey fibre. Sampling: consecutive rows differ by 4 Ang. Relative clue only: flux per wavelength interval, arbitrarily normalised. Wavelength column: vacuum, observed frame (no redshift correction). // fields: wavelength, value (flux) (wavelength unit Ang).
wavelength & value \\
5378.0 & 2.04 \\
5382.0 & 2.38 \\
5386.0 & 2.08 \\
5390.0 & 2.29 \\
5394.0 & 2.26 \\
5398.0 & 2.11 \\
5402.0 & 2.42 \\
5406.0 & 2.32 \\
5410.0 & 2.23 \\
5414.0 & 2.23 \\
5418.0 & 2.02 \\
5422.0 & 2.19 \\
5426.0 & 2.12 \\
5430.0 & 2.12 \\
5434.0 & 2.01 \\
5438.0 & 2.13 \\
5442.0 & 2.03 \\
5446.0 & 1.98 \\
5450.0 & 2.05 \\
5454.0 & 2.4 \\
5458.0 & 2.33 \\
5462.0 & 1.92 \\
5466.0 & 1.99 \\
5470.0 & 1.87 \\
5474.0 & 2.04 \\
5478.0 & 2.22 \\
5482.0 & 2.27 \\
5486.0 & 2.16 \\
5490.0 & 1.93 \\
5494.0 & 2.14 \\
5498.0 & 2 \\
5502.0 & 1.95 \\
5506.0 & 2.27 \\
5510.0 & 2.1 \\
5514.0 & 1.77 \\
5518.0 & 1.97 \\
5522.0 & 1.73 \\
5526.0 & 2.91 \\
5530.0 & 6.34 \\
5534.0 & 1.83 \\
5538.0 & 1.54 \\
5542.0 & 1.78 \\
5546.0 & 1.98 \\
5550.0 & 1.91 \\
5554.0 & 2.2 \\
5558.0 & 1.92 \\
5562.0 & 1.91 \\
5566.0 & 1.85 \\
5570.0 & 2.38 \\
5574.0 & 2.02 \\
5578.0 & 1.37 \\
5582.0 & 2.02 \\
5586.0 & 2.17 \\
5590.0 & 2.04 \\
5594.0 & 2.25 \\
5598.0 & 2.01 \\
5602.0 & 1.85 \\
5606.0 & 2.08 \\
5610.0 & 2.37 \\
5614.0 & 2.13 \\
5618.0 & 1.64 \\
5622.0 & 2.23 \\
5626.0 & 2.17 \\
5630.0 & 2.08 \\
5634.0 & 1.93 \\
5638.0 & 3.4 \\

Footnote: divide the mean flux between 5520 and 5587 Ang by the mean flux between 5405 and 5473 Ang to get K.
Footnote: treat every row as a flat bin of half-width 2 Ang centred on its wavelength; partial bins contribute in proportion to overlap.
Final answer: 1.06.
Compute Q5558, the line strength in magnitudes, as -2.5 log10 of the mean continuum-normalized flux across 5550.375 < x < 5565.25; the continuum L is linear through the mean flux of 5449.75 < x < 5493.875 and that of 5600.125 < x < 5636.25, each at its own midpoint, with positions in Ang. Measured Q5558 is 0.05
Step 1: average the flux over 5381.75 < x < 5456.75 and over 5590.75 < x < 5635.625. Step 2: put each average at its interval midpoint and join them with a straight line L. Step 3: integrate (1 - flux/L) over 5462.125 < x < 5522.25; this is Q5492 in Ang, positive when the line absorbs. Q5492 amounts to 2.9 Ang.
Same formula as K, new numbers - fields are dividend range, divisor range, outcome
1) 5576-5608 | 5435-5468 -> 0.94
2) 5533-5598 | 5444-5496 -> 0.93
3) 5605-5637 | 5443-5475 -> 1.02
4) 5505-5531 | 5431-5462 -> 1.23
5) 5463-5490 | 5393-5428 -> 0.94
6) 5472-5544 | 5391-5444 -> 1.05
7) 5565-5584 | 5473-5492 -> 0.91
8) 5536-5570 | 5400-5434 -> 0.87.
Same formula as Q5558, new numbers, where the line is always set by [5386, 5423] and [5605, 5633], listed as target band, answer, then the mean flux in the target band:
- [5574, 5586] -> 0.160 mag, 1.83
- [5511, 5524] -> 0.169 mag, 1.84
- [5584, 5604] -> 0.024 mag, 2.06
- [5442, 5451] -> 0.095 mag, 2.01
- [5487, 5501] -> 0.073 mag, 2.03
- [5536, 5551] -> 0.190 mag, 1.8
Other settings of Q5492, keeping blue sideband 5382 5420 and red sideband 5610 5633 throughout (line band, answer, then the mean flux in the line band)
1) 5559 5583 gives 2.1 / 1.92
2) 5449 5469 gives 0.5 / 2.13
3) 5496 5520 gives 1.6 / 2.01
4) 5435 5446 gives 0.7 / 2.06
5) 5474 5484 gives -0.1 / 2.2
